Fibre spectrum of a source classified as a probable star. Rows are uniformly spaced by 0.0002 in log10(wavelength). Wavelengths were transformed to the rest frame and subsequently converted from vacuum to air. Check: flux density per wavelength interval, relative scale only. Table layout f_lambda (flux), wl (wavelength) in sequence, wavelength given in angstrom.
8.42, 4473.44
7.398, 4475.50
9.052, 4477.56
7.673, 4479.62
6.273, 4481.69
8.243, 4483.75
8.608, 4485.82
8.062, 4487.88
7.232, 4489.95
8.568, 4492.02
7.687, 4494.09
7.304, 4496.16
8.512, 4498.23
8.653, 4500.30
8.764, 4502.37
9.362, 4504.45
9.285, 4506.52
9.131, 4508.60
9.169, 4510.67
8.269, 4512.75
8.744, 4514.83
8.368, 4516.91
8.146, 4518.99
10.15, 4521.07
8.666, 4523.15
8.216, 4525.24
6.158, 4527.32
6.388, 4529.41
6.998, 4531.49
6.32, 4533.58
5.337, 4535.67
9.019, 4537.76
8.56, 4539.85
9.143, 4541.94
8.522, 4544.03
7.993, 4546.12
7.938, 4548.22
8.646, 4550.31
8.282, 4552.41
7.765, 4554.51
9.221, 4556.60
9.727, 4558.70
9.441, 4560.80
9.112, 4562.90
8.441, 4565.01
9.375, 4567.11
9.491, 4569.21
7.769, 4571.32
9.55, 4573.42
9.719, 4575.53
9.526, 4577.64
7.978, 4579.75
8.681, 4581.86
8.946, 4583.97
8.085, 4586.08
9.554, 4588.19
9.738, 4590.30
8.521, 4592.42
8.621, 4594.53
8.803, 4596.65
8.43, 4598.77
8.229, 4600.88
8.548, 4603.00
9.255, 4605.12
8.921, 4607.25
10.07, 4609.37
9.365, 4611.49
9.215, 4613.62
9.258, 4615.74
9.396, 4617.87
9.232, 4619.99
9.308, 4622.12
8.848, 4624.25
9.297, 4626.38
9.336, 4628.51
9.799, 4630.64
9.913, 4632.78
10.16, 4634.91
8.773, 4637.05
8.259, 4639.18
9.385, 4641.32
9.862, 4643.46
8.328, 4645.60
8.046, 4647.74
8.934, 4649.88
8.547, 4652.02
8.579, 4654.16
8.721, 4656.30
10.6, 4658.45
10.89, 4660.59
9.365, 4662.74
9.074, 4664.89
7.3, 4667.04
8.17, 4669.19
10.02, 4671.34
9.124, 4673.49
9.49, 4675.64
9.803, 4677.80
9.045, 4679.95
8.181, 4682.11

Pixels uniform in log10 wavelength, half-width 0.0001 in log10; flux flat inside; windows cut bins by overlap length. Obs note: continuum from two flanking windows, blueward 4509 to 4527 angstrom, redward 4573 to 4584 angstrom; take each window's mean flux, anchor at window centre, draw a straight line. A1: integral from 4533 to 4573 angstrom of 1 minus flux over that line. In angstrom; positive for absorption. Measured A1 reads 1.8 angstrom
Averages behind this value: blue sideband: 8.63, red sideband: 9.04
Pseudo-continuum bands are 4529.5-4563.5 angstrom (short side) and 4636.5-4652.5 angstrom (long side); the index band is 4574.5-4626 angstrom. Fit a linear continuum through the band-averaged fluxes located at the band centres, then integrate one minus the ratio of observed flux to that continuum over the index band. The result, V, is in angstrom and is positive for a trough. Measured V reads -3.0 angstrom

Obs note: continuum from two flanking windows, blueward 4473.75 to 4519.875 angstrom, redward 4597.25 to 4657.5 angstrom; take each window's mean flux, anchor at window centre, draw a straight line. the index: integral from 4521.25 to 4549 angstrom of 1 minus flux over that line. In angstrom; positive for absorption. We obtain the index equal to 2.66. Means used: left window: 8.3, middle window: 7.71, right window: 9.07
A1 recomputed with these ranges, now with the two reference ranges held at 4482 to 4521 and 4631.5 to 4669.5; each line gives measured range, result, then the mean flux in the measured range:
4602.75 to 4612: -0.41 angstrom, 9.28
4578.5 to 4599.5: 0.16 angstrom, 8.75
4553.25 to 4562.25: -0.35 angstrom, 9.03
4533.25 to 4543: 0.94 angstrom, 7.78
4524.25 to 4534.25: 2.03 angstrom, 6.83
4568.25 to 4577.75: -0.46 angstrom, 9.17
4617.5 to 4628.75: -0.33 angstrom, 9.22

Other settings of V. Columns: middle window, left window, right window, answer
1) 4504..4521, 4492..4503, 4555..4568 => -0.9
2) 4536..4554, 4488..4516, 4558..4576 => 1.1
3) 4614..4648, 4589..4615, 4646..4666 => -0.5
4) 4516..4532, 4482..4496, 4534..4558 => 0.4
